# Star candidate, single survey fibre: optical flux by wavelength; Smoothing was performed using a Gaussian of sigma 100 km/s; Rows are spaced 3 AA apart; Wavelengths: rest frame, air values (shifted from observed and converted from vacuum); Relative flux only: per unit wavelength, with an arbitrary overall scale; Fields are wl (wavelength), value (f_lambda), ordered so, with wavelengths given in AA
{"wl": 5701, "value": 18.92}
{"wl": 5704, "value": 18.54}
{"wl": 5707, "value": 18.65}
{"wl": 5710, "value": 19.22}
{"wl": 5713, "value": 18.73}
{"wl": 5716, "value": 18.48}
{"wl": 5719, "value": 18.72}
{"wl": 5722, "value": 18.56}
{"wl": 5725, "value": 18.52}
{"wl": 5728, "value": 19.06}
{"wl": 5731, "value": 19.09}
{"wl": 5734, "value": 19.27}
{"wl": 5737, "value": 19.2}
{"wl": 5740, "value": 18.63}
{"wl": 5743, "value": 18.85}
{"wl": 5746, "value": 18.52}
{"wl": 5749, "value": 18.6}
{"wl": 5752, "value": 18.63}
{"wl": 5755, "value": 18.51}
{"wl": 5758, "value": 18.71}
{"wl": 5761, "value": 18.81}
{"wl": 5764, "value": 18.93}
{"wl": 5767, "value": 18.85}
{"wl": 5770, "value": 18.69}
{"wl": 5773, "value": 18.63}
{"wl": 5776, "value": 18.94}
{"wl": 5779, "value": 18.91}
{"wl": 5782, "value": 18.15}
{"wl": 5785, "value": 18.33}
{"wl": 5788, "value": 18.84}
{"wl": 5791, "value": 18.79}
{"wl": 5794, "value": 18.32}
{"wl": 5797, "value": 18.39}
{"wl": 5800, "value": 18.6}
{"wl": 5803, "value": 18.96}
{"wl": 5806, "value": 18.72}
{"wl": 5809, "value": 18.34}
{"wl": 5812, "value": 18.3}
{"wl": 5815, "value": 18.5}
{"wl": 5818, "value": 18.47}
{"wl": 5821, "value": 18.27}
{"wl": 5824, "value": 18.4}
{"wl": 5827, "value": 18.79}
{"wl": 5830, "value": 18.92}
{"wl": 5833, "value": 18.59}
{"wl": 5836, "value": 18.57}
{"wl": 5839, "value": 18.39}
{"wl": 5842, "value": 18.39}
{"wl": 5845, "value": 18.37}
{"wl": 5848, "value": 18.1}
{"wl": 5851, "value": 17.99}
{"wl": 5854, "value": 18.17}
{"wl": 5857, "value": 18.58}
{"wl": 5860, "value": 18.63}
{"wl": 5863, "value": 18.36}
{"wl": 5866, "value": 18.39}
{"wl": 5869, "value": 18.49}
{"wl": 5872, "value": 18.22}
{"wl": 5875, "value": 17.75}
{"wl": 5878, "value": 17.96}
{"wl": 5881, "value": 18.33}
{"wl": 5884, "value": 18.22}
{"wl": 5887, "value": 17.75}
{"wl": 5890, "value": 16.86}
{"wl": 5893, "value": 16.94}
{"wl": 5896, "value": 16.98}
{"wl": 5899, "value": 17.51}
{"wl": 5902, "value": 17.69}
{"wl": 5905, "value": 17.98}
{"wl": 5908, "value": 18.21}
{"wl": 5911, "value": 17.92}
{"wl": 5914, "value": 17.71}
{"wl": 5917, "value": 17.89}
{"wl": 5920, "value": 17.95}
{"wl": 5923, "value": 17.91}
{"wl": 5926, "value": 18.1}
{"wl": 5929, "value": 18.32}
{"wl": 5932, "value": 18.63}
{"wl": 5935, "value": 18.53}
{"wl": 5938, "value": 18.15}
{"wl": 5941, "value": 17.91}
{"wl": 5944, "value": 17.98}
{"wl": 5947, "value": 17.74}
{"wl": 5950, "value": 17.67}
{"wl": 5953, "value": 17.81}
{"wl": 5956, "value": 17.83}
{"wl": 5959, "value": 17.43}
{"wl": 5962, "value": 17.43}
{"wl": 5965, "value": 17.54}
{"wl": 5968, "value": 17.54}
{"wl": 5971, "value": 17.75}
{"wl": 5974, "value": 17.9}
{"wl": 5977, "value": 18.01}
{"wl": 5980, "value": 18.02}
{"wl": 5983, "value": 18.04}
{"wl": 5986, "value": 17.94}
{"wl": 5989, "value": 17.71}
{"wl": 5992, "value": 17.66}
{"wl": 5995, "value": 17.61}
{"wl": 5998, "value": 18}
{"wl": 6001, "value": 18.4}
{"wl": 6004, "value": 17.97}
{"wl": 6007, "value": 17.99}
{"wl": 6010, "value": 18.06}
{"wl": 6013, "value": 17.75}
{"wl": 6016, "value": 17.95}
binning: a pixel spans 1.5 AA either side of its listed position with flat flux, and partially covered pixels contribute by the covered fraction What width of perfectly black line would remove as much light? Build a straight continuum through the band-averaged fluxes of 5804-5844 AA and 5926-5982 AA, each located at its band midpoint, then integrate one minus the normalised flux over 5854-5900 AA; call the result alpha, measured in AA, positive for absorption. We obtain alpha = 0.82 AA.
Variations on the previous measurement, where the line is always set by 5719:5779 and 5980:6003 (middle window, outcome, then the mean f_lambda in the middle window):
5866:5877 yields 0.1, 18.2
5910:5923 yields 0.2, 17.9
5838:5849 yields 0.1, 18.3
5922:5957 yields 0.1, 18.1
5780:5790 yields 0.1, 18.5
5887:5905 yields 0.9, 17.3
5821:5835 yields -0.1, 18.6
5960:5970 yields 0.3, 17.5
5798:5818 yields 0.0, 18.6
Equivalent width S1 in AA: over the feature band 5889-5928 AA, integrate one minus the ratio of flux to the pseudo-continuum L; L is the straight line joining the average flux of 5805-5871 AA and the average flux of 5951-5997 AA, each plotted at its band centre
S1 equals 0.9 AA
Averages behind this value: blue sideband 18.4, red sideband 17.7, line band 17.7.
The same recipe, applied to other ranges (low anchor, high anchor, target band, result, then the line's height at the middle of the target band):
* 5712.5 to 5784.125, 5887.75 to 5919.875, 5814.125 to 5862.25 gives -1.0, 18.1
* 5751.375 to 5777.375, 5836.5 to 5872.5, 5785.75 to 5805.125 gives 0.0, 18.6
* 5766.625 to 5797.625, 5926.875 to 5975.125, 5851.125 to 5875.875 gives -0.1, 18.3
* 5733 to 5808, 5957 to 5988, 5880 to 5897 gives 0.6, 18.2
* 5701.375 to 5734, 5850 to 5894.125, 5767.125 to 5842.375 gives -0.8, 18.4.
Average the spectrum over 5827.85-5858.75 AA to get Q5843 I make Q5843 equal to 18.4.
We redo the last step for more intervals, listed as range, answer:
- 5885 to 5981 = 17.8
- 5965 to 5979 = 17.8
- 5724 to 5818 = 18.7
